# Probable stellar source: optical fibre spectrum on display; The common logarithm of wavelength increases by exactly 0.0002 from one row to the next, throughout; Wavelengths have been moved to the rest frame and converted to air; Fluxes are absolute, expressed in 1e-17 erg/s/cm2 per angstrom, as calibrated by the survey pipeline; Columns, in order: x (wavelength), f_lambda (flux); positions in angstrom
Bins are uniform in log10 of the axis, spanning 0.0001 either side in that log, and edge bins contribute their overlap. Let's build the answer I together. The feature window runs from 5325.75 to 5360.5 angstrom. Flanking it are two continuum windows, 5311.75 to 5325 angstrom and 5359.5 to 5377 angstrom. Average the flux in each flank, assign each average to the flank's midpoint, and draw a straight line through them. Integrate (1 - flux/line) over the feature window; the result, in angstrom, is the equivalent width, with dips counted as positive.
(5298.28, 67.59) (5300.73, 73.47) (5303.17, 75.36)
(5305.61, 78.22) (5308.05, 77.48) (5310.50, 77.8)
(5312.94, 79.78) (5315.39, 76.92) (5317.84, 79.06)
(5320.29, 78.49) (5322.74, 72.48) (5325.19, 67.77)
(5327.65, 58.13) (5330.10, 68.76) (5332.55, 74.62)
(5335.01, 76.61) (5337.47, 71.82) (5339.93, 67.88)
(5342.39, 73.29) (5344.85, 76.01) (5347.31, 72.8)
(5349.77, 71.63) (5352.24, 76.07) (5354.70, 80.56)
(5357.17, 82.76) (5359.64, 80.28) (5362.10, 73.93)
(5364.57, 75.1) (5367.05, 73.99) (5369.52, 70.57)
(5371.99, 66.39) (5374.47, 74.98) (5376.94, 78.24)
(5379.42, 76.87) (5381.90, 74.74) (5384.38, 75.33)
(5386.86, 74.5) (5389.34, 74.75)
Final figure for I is 0.72 angstrom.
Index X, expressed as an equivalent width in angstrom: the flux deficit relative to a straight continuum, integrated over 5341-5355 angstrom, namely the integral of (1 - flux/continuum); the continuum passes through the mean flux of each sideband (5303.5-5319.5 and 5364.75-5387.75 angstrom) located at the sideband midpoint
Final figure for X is 0.2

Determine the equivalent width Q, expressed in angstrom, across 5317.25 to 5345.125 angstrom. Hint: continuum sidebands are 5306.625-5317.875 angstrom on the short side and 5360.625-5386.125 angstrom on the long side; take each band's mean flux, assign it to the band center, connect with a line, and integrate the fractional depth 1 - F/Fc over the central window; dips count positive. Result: 1.8 angstrom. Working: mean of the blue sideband 78.1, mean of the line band 71.8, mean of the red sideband 74.1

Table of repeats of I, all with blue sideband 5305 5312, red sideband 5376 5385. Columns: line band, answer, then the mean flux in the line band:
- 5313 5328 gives 0.8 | 73.5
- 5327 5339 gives 1.1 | 70.5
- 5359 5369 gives 0.2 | 75.2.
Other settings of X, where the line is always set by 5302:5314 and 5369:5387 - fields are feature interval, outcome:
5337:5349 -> 0.6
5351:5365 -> -0.6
